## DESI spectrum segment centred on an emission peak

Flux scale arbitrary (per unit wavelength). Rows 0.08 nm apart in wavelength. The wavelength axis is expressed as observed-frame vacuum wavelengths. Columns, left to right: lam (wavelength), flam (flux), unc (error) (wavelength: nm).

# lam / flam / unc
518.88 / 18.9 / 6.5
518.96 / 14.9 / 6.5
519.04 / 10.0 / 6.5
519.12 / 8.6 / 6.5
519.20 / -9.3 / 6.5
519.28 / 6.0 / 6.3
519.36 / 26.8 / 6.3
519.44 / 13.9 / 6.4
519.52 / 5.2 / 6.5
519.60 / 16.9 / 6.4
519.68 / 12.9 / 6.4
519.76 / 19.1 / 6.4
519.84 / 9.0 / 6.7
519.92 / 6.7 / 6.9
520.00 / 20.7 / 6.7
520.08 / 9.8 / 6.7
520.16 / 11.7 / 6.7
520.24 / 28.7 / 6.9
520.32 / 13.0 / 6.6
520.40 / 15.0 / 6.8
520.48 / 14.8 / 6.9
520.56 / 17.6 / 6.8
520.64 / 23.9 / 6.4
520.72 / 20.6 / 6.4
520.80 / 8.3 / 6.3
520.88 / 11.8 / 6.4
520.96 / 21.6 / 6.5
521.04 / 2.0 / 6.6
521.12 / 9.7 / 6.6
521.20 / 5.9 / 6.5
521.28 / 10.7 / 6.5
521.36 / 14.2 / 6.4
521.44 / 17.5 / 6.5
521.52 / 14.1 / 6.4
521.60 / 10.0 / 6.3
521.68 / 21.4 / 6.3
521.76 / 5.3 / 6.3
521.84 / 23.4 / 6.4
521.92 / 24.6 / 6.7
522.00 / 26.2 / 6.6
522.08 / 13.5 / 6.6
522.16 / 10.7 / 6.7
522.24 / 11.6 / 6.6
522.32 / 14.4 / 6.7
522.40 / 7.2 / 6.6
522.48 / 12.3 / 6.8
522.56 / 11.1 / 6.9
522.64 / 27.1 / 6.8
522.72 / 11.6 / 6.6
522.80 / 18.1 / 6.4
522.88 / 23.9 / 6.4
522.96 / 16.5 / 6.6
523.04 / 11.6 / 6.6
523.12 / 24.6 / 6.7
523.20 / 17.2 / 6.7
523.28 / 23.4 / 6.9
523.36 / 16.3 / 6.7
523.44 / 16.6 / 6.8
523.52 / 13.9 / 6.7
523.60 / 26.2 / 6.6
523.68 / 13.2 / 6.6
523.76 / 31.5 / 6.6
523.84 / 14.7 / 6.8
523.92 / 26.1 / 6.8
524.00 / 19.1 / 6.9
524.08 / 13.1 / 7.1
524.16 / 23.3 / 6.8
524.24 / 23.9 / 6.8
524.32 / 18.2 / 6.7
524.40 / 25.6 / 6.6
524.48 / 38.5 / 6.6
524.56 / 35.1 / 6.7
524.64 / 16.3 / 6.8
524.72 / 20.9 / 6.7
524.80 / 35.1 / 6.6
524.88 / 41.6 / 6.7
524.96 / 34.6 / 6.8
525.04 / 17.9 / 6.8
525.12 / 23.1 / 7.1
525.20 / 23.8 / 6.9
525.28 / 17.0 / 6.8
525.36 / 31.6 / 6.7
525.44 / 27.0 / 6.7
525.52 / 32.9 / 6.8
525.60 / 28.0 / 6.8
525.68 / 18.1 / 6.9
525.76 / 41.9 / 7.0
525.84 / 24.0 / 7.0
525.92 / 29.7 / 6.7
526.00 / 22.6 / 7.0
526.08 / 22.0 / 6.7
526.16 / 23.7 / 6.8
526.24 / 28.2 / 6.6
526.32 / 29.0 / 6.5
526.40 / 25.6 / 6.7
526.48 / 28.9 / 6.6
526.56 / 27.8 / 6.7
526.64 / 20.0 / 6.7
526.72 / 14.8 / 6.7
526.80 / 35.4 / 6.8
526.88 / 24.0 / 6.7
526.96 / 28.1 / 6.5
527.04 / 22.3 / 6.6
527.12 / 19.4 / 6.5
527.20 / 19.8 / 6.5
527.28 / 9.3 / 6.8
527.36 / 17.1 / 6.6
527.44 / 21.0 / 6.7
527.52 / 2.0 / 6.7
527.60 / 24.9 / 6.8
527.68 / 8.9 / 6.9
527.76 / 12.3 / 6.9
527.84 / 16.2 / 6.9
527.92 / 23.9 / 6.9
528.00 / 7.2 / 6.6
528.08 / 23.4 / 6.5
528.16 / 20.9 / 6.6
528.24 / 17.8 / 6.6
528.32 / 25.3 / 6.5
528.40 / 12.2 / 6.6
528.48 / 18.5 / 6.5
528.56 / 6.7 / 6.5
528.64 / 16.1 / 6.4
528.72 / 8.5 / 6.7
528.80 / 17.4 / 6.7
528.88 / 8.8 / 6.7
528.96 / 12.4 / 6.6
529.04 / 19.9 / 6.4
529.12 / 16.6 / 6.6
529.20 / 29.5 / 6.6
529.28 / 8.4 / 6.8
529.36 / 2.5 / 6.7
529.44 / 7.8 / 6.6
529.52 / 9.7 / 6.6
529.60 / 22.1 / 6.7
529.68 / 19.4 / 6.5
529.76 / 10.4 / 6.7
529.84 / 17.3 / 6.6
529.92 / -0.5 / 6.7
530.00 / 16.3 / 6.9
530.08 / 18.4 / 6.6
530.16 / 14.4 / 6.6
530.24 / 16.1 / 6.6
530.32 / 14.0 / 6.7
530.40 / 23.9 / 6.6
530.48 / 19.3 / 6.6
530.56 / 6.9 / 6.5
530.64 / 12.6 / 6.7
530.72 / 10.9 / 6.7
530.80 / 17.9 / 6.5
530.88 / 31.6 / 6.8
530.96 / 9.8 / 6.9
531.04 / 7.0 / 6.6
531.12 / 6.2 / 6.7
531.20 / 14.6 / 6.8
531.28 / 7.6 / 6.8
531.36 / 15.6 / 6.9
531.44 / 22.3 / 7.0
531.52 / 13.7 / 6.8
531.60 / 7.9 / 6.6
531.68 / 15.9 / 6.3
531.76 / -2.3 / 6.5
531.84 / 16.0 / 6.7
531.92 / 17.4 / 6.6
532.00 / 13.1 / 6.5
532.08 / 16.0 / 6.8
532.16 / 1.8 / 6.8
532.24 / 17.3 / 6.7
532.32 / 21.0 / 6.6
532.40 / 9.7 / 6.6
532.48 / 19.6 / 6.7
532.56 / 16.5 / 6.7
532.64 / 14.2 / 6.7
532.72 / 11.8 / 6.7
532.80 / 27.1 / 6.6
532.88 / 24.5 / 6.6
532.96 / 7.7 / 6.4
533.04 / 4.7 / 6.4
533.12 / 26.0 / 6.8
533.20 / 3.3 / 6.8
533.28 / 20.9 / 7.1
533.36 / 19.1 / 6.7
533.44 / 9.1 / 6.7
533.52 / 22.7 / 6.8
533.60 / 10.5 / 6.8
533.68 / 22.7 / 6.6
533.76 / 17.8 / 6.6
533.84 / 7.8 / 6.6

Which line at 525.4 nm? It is Mg II 2798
